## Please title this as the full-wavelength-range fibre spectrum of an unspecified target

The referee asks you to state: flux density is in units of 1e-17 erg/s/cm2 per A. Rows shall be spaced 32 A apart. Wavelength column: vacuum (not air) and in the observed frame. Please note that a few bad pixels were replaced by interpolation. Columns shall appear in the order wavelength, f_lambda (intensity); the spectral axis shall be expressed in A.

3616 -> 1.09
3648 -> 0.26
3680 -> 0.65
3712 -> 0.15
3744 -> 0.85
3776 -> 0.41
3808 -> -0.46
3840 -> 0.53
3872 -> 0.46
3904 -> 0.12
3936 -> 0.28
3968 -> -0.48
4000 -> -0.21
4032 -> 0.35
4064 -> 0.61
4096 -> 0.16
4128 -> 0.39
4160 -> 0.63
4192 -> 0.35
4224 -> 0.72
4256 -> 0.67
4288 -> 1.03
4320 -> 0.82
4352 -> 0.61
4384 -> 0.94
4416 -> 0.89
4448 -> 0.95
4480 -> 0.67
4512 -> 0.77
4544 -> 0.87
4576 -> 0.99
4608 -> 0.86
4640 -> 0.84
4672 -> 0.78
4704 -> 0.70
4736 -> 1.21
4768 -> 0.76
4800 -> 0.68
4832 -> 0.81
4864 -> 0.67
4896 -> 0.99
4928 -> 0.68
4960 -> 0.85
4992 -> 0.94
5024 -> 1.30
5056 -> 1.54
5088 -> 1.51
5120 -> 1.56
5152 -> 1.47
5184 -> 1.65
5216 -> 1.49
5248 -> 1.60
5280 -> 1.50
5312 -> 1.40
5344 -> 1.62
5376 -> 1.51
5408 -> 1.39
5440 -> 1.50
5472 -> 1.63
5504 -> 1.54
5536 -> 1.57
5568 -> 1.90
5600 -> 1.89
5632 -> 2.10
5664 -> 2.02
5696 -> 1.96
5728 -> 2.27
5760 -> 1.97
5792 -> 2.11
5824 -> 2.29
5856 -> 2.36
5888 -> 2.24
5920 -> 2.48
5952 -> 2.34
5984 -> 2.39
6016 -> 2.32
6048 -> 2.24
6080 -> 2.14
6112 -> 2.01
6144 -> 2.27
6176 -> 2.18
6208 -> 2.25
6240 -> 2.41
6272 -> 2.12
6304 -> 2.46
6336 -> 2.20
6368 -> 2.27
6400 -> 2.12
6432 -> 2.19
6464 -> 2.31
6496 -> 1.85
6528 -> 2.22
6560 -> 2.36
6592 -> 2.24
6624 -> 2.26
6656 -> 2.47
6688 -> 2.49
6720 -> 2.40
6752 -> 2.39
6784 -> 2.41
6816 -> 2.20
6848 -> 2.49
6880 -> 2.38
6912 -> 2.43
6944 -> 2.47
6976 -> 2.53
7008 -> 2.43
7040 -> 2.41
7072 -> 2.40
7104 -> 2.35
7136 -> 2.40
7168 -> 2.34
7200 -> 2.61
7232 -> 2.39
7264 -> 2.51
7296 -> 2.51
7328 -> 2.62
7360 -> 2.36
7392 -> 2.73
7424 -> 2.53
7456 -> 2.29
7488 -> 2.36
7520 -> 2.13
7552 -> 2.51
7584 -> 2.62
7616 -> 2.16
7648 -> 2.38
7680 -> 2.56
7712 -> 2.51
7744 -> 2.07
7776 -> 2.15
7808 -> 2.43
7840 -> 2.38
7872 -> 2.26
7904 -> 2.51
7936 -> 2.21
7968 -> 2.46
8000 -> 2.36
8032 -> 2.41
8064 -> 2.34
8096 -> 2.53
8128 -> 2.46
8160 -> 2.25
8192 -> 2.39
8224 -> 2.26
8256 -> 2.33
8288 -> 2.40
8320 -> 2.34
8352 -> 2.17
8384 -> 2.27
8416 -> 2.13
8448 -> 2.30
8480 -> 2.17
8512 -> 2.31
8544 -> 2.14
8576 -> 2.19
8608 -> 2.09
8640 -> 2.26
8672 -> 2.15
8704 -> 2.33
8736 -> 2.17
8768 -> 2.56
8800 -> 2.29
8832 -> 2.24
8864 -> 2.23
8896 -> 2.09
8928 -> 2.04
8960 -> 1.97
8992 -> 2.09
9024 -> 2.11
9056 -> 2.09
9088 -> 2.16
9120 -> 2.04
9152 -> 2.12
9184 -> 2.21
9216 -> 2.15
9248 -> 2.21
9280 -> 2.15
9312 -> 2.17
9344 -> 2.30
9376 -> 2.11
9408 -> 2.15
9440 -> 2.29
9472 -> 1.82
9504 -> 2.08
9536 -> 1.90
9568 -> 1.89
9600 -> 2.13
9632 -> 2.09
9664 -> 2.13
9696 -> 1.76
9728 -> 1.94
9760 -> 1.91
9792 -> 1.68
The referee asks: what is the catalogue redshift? 0.26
